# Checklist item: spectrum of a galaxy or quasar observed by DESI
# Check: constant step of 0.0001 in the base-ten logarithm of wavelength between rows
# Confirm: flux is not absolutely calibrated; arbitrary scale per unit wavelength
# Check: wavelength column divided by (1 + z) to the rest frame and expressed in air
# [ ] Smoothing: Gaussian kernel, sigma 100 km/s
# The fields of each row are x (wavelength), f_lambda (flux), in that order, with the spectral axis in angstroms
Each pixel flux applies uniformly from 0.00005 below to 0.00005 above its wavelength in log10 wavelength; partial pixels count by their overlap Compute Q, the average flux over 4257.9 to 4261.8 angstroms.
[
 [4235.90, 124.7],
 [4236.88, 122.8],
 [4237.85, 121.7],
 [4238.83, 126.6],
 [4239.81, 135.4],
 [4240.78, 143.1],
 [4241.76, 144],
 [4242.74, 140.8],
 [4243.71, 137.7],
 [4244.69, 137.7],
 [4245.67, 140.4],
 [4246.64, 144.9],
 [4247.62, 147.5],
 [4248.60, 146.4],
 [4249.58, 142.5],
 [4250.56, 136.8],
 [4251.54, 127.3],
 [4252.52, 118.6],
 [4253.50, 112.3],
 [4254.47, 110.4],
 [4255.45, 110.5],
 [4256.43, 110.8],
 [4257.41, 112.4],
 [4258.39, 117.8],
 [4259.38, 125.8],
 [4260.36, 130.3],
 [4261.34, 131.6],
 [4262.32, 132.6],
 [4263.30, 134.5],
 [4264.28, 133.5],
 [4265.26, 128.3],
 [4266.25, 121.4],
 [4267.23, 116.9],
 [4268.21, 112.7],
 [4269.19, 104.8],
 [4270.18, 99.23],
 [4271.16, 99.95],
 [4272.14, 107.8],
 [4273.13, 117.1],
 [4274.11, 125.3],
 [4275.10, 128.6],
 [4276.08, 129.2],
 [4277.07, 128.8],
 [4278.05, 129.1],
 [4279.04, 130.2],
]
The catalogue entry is 126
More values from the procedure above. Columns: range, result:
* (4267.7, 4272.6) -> 105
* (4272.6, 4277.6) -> 126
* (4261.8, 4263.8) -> 134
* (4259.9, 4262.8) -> 132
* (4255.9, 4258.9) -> 113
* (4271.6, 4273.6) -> 112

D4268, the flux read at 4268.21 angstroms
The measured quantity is 112.7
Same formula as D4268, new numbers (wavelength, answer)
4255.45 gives 110.5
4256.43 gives 110.8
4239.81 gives 135.4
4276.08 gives 129.2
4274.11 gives 125.3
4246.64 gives 144.9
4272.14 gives 107.8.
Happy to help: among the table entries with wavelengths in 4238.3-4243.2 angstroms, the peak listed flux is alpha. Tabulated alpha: 144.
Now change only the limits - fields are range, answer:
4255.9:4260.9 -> 130.3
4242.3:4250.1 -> 147.5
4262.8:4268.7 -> 134.5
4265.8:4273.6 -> 121.4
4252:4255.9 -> 118.6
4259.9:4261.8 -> 131.6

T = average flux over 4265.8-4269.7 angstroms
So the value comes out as 114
